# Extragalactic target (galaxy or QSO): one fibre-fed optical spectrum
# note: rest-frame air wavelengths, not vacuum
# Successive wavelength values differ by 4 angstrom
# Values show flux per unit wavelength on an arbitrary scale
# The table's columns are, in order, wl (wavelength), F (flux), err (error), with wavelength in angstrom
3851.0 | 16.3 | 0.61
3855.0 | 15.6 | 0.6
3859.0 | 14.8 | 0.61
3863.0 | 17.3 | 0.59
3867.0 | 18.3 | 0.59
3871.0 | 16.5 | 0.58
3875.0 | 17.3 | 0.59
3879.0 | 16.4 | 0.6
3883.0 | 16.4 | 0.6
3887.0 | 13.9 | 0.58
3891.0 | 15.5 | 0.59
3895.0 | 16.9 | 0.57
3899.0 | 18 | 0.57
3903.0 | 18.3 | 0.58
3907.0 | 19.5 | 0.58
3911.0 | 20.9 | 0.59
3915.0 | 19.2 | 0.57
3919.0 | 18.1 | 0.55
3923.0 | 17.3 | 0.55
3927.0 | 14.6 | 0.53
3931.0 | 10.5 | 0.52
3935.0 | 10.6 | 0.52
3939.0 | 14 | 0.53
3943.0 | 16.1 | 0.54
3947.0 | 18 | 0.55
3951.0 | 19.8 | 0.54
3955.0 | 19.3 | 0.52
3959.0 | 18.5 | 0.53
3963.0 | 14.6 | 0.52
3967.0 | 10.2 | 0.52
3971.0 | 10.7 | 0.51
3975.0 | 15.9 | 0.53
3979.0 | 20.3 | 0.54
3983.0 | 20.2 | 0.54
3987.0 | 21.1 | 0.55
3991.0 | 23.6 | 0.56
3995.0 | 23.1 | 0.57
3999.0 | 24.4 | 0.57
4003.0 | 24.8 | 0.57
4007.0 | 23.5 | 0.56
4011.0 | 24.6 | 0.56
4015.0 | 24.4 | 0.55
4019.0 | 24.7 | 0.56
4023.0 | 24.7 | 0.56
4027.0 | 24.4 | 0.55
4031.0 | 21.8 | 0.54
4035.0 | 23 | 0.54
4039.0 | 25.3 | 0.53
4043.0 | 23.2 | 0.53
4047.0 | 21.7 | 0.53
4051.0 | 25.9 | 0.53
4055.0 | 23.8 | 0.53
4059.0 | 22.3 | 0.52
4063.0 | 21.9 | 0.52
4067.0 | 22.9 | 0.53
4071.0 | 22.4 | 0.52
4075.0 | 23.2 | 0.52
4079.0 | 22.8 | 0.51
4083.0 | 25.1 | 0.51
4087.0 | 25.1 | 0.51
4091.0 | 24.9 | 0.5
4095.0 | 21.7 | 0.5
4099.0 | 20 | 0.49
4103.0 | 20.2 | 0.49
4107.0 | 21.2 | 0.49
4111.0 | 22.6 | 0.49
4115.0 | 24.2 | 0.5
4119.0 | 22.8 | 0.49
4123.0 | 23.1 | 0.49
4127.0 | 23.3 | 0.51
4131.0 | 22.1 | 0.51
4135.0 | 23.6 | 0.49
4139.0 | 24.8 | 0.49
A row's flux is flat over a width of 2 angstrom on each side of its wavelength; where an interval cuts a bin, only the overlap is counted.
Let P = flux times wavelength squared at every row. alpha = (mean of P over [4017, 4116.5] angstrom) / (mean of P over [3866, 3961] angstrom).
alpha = 1.5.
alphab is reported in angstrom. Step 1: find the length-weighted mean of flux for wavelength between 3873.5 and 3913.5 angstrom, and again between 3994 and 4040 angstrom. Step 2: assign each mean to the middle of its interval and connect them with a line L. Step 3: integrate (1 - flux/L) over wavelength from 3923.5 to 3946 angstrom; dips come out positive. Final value 6.82 angstrom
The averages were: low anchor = 17.3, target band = 13.7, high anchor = 24.1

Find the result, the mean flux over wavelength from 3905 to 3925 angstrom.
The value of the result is 19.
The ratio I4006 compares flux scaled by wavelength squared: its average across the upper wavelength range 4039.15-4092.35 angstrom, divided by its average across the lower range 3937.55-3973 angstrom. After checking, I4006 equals 1.6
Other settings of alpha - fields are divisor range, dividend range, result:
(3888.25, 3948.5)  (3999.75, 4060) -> 1.54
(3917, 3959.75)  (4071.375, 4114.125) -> 1.53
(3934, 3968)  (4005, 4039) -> 1.55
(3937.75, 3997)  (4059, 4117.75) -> 1.36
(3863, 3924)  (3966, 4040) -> 1.31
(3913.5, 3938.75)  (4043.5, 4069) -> 1.66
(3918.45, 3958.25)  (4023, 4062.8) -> 1.56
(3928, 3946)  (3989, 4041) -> 1.89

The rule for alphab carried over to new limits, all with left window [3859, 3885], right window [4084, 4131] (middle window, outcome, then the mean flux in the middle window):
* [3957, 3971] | 3.82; 13.9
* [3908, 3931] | 0.74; 17.4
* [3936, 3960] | 1.88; 17.3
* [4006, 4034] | -4.76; 24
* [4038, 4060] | -2.55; 23.7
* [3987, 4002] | -2.67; 23.4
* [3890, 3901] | 0.33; 16.9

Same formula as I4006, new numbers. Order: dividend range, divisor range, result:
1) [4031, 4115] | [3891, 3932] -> 1.43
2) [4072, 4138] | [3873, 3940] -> 1.55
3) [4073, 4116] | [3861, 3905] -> 1.51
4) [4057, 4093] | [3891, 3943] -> 1.54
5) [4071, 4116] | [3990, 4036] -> 0.99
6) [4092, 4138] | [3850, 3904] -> 1.53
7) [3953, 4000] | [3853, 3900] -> 1.18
